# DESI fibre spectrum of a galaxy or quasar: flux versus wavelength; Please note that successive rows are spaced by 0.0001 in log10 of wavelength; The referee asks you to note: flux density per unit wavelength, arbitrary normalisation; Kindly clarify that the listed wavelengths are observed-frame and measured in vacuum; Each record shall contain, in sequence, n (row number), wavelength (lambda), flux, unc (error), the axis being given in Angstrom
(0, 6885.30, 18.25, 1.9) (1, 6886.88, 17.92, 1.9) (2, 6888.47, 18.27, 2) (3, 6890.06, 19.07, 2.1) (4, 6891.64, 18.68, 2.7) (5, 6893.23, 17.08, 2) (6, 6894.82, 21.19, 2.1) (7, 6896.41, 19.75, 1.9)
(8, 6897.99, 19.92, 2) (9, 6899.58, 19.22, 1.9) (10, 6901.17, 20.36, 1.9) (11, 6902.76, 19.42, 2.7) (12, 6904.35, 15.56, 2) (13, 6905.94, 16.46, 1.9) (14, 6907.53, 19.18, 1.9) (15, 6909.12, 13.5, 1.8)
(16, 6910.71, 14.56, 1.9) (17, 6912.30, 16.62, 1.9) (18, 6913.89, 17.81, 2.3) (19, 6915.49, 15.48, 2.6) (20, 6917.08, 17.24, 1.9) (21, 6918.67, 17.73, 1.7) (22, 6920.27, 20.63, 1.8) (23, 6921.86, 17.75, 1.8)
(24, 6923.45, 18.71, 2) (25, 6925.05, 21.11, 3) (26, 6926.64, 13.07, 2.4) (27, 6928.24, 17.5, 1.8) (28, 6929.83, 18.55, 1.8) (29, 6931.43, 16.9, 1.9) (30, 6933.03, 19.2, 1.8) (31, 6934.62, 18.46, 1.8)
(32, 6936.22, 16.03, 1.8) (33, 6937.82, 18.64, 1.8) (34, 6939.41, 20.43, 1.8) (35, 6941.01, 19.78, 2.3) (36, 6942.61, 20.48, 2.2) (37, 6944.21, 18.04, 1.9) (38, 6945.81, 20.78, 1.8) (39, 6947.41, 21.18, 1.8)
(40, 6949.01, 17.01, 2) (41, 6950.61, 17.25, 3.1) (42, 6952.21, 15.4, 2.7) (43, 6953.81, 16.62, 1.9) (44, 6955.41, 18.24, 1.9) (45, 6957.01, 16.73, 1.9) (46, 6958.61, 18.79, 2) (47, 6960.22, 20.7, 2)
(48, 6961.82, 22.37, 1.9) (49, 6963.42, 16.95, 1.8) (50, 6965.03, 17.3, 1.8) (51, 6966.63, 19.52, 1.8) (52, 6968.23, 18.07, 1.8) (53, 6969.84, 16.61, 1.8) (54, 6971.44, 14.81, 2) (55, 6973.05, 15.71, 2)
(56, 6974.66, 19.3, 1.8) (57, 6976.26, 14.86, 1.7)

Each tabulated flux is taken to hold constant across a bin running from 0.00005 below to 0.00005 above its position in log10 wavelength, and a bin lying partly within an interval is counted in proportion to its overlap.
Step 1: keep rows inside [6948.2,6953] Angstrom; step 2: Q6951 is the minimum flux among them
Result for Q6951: 15.4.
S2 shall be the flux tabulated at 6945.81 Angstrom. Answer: 20.78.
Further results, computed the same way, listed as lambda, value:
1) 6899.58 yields 19.22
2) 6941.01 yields 19.78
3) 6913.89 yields 17.81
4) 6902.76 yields 19.42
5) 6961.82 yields 22.37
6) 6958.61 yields 18.79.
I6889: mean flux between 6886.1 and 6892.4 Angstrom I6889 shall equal 18.5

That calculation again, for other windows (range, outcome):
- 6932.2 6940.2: 18.6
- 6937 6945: 19.5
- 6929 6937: 17.8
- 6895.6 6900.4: 19.7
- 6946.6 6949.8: 19.1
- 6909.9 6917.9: 16.3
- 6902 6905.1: 17.5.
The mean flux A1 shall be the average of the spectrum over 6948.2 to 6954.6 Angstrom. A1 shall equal 16.6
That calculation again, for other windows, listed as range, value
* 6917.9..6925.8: 19.2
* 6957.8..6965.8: 19.2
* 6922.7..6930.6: 17.8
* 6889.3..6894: 18.3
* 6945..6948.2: 21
